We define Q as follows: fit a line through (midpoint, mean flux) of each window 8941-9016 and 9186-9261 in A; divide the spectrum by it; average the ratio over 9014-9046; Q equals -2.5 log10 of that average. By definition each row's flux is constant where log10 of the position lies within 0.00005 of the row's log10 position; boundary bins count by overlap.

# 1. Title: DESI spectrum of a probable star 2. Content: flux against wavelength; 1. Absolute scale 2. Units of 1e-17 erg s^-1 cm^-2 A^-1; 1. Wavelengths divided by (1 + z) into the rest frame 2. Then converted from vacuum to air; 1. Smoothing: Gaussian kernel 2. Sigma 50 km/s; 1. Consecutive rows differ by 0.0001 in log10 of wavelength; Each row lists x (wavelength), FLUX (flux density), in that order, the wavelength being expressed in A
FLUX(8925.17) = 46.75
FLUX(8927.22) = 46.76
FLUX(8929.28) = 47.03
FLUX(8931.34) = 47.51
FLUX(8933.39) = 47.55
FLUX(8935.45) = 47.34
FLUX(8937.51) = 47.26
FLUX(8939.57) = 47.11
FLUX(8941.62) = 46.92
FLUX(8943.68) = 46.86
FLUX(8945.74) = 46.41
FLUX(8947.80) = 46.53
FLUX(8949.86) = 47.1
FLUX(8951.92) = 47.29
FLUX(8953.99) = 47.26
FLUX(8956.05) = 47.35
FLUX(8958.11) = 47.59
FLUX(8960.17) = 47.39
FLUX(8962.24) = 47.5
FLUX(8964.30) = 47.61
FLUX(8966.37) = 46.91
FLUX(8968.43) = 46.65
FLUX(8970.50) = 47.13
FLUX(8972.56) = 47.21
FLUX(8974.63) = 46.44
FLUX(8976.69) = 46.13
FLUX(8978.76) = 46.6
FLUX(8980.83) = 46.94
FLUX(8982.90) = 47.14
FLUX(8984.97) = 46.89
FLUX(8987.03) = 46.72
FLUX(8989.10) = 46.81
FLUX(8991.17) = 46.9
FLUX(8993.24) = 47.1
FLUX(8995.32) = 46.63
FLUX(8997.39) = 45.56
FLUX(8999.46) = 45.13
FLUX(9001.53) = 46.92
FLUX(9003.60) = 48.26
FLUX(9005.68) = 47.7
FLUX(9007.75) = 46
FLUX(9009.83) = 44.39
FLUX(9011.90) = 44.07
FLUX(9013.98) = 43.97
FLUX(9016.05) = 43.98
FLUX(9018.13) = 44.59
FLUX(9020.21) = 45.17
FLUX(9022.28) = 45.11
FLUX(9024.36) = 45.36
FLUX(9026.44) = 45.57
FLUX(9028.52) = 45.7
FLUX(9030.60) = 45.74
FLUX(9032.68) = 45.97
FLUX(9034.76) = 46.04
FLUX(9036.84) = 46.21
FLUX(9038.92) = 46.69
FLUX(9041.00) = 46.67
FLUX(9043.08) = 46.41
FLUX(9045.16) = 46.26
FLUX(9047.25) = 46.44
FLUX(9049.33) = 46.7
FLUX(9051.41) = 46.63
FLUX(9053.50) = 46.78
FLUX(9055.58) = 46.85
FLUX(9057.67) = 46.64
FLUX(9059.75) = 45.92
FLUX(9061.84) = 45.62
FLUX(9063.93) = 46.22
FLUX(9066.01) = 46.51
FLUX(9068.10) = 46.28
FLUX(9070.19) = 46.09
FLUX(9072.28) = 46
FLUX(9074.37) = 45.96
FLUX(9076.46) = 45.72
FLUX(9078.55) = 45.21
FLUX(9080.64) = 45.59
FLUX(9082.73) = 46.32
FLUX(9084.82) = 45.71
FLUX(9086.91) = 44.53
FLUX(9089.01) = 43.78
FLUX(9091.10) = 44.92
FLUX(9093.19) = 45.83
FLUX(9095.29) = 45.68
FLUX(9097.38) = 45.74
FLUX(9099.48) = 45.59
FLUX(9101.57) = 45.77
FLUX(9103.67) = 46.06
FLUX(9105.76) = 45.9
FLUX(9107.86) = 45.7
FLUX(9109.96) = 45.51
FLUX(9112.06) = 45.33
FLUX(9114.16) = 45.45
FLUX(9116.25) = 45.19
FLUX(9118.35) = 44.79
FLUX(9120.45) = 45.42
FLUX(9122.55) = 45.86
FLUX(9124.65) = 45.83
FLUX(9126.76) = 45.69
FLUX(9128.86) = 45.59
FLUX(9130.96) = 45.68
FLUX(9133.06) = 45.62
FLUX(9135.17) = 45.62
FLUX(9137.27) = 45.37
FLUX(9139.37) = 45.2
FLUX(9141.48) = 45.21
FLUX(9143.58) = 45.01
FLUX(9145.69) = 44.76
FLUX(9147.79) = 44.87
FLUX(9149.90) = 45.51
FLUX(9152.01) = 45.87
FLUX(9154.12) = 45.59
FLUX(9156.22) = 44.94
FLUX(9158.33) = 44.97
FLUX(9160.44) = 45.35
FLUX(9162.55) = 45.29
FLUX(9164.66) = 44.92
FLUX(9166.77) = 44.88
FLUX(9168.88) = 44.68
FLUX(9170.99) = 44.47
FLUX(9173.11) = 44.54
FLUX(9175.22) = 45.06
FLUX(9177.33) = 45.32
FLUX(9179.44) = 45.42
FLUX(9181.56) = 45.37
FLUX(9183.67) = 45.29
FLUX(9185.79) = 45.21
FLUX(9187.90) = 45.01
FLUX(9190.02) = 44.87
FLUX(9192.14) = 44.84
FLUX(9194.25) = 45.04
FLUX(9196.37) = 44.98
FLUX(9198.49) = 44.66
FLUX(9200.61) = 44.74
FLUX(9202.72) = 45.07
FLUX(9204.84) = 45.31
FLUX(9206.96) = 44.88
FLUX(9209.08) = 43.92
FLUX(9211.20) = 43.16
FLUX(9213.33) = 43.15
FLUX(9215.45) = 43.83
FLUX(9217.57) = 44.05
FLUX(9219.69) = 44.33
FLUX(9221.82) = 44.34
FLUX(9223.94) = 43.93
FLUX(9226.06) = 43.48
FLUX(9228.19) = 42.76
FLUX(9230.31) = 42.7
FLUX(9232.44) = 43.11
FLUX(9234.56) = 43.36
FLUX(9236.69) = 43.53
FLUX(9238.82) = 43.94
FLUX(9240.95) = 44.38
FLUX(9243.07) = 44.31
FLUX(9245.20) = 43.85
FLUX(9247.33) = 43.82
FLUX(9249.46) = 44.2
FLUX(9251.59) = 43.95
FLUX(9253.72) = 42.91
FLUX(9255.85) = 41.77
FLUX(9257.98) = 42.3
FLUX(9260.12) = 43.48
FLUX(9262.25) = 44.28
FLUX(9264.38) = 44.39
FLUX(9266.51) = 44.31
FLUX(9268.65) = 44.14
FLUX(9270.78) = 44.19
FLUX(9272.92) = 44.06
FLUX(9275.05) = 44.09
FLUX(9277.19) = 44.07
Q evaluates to 0.01 mag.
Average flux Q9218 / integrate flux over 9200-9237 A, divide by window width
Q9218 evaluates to 43.9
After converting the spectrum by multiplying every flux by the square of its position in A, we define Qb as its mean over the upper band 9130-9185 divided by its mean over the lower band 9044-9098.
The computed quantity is 1.00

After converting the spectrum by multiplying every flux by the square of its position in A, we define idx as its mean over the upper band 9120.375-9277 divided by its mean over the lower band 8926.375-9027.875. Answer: 1.00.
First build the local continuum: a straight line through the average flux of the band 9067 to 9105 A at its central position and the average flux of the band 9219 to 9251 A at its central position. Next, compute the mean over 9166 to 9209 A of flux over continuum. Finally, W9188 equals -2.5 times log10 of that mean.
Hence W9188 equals -0.02 mag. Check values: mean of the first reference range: 45.6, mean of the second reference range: 43.7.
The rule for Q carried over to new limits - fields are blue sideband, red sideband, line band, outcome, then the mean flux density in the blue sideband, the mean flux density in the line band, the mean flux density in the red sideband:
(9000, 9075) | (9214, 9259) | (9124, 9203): -0.02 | 46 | 45.2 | 43.6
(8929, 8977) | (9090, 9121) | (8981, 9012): 0.00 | 47.1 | 46.5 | 45.5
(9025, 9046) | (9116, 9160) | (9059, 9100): 0.00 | 46.1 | 45.7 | 45.4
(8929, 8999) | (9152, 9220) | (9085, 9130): 0.00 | 47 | 45.4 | 44.8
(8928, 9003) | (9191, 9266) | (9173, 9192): -0.02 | 46.9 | 45.1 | 43.9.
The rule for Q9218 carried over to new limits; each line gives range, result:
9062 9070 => 46.2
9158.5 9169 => 45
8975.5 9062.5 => 46.1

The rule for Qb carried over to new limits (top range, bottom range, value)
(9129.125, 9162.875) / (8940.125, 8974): 1.00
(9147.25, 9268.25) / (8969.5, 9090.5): 1.00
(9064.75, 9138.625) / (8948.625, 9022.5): 1.01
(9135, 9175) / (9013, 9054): 1.01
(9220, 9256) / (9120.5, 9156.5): 0.98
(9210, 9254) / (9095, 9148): 0.98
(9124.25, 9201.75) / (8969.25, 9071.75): 1.01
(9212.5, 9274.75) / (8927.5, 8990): 0.99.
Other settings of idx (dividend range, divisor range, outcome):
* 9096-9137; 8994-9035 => 1.02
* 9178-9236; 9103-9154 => 0.99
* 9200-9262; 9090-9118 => 0.99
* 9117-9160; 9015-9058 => 1.01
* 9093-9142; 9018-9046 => 1.01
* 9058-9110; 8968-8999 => 1.00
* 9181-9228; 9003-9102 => 1.00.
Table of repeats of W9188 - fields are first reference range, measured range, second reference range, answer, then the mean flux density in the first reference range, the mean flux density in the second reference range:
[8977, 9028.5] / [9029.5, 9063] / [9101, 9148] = -0.01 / 46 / 45.5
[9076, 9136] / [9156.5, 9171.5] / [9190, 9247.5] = 0.00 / 45.5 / 44.1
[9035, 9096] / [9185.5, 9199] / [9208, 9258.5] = -0.02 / 46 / 43.6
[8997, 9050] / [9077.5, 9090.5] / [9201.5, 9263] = 0.00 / 45.8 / 43.7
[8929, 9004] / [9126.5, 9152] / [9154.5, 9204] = 0.00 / 47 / 45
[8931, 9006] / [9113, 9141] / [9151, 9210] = 0.00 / 47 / 45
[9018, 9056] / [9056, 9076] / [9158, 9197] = -0.01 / 46.1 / 45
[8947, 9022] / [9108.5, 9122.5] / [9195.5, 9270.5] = -0.01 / 46.5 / 43.9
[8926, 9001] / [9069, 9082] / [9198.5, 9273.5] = 0.00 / 46.9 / 43.8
